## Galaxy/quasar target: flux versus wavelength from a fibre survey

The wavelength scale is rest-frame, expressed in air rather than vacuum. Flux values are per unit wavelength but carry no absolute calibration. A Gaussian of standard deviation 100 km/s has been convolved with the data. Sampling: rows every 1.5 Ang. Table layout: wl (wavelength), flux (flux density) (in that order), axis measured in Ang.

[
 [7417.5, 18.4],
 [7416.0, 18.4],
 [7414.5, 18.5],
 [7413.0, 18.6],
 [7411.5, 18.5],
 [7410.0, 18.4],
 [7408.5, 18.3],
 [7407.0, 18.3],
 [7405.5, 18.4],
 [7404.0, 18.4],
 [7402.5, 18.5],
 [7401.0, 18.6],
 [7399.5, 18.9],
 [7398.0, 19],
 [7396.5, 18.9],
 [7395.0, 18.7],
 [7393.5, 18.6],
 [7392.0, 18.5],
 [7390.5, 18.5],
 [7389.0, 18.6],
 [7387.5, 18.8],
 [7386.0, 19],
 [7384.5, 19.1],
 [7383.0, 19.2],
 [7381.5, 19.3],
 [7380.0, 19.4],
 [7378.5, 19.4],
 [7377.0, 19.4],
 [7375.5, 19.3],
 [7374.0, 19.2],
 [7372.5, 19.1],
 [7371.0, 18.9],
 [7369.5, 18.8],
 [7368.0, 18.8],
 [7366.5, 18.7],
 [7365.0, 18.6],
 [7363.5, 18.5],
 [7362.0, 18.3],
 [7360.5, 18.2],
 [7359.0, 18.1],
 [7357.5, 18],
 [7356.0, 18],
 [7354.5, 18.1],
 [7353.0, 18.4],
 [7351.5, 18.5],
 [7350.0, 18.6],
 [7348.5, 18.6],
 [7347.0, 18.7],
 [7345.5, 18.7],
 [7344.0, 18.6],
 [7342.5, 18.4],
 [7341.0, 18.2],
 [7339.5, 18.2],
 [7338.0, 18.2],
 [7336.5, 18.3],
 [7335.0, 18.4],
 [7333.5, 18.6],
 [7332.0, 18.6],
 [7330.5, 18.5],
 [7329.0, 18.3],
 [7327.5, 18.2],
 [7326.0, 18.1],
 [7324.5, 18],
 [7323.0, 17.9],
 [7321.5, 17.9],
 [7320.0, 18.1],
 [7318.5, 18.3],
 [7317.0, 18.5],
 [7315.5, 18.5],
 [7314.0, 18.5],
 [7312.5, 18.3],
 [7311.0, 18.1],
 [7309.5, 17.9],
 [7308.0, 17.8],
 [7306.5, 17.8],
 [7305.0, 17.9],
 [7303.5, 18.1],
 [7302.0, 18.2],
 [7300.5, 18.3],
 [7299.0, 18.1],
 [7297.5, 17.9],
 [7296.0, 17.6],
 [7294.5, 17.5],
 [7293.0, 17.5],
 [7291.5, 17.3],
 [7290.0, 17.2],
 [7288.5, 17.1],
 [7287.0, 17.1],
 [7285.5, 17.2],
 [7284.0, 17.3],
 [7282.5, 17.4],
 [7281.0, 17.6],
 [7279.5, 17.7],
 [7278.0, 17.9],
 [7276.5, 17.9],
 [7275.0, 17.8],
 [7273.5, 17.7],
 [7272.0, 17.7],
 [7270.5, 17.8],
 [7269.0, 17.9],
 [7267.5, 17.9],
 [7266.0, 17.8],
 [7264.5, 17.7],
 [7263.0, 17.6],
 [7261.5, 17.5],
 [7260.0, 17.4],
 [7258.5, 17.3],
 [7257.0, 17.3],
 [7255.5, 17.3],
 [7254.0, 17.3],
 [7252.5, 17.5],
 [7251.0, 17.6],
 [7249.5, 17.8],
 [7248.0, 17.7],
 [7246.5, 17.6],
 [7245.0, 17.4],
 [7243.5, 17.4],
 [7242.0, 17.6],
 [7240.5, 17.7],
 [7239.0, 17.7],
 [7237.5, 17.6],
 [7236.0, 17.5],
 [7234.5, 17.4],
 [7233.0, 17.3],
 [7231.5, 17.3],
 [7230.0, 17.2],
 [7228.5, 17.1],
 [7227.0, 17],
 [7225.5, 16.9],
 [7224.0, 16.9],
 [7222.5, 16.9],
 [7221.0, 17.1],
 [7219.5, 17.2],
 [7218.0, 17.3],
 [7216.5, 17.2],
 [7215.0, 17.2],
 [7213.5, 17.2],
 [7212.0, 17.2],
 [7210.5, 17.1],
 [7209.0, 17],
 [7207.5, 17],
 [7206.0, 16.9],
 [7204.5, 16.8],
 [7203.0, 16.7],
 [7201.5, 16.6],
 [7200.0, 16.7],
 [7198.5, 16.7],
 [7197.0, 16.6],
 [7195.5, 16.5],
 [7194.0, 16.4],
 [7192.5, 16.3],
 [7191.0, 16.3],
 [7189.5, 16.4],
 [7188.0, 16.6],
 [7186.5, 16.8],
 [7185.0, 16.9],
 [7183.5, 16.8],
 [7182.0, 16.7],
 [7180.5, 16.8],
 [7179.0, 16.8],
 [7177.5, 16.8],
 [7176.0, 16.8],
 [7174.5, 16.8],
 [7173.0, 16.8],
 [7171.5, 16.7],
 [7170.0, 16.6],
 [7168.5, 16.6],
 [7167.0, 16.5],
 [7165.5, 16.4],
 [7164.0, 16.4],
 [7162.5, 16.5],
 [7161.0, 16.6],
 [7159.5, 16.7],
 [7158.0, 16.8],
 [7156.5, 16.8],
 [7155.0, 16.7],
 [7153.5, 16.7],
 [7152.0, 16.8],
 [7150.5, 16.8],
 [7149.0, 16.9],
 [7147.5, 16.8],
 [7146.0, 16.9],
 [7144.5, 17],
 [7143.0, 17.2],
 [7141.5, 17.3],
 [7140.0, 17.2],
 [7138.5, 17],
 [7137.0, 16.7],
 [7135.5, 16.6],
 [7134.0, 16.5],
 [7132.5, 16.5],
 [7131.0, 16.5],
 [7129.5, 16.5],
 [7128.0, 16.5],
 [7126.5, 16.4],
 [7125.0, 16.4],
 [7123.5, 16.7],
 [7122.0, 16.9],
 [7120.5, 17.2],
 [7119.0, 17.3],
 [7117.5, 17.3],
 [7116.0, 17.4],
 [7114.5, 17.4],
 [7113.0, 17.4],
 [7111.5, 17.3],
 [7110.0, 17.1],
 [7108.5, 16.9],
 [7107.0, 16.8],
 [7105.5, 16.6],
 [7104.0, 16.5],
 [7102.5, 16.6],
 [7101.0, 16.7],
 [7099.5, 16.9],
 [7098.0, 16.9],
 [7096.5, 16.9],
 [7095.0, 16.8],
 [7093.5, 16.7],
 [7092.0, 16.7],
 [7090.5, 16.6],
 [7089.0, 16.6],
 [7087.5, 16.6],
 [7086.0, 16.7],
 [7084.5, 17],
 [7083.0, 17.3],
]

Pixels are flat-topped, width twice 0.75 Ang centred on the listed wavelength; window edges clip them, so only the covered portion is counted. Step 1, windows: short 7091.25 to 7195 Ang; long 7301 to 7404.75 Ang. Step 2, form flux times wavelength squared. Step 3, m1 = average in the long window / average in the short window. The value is 1.2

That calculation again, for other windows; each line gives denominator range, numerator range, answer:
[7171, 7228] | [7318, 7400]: 1.15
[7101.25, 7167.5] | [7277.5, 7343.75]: 1.12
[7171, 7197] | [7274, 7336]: 1.11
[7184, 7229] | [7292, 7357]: 1.12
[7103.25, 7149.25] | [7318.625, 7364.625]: 1.15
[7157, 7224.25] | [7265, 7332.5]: 1.10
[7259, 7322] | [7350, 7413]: 1.08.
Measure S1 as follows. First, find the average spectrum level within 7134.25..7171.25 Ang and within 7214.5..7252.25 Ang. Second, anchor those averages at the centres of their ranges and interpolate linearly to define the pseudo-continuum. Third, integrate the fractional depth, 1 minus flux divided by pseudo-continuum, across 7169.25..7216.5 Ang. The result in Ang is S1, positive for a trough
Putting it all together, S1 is 0.8 Ang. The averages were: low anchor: 16.8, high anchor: 17.3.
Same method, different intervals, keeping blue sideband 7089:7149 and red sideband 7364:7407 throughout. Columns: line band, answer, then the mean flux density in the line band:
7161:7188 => 0.93 Ang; 16.7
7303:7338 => 0.34 Ang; 18.2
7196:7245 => 1.39 Ang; 17.1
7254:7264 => 0.29 Ang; 17.4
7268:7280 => 0.15 Ang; 17.8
